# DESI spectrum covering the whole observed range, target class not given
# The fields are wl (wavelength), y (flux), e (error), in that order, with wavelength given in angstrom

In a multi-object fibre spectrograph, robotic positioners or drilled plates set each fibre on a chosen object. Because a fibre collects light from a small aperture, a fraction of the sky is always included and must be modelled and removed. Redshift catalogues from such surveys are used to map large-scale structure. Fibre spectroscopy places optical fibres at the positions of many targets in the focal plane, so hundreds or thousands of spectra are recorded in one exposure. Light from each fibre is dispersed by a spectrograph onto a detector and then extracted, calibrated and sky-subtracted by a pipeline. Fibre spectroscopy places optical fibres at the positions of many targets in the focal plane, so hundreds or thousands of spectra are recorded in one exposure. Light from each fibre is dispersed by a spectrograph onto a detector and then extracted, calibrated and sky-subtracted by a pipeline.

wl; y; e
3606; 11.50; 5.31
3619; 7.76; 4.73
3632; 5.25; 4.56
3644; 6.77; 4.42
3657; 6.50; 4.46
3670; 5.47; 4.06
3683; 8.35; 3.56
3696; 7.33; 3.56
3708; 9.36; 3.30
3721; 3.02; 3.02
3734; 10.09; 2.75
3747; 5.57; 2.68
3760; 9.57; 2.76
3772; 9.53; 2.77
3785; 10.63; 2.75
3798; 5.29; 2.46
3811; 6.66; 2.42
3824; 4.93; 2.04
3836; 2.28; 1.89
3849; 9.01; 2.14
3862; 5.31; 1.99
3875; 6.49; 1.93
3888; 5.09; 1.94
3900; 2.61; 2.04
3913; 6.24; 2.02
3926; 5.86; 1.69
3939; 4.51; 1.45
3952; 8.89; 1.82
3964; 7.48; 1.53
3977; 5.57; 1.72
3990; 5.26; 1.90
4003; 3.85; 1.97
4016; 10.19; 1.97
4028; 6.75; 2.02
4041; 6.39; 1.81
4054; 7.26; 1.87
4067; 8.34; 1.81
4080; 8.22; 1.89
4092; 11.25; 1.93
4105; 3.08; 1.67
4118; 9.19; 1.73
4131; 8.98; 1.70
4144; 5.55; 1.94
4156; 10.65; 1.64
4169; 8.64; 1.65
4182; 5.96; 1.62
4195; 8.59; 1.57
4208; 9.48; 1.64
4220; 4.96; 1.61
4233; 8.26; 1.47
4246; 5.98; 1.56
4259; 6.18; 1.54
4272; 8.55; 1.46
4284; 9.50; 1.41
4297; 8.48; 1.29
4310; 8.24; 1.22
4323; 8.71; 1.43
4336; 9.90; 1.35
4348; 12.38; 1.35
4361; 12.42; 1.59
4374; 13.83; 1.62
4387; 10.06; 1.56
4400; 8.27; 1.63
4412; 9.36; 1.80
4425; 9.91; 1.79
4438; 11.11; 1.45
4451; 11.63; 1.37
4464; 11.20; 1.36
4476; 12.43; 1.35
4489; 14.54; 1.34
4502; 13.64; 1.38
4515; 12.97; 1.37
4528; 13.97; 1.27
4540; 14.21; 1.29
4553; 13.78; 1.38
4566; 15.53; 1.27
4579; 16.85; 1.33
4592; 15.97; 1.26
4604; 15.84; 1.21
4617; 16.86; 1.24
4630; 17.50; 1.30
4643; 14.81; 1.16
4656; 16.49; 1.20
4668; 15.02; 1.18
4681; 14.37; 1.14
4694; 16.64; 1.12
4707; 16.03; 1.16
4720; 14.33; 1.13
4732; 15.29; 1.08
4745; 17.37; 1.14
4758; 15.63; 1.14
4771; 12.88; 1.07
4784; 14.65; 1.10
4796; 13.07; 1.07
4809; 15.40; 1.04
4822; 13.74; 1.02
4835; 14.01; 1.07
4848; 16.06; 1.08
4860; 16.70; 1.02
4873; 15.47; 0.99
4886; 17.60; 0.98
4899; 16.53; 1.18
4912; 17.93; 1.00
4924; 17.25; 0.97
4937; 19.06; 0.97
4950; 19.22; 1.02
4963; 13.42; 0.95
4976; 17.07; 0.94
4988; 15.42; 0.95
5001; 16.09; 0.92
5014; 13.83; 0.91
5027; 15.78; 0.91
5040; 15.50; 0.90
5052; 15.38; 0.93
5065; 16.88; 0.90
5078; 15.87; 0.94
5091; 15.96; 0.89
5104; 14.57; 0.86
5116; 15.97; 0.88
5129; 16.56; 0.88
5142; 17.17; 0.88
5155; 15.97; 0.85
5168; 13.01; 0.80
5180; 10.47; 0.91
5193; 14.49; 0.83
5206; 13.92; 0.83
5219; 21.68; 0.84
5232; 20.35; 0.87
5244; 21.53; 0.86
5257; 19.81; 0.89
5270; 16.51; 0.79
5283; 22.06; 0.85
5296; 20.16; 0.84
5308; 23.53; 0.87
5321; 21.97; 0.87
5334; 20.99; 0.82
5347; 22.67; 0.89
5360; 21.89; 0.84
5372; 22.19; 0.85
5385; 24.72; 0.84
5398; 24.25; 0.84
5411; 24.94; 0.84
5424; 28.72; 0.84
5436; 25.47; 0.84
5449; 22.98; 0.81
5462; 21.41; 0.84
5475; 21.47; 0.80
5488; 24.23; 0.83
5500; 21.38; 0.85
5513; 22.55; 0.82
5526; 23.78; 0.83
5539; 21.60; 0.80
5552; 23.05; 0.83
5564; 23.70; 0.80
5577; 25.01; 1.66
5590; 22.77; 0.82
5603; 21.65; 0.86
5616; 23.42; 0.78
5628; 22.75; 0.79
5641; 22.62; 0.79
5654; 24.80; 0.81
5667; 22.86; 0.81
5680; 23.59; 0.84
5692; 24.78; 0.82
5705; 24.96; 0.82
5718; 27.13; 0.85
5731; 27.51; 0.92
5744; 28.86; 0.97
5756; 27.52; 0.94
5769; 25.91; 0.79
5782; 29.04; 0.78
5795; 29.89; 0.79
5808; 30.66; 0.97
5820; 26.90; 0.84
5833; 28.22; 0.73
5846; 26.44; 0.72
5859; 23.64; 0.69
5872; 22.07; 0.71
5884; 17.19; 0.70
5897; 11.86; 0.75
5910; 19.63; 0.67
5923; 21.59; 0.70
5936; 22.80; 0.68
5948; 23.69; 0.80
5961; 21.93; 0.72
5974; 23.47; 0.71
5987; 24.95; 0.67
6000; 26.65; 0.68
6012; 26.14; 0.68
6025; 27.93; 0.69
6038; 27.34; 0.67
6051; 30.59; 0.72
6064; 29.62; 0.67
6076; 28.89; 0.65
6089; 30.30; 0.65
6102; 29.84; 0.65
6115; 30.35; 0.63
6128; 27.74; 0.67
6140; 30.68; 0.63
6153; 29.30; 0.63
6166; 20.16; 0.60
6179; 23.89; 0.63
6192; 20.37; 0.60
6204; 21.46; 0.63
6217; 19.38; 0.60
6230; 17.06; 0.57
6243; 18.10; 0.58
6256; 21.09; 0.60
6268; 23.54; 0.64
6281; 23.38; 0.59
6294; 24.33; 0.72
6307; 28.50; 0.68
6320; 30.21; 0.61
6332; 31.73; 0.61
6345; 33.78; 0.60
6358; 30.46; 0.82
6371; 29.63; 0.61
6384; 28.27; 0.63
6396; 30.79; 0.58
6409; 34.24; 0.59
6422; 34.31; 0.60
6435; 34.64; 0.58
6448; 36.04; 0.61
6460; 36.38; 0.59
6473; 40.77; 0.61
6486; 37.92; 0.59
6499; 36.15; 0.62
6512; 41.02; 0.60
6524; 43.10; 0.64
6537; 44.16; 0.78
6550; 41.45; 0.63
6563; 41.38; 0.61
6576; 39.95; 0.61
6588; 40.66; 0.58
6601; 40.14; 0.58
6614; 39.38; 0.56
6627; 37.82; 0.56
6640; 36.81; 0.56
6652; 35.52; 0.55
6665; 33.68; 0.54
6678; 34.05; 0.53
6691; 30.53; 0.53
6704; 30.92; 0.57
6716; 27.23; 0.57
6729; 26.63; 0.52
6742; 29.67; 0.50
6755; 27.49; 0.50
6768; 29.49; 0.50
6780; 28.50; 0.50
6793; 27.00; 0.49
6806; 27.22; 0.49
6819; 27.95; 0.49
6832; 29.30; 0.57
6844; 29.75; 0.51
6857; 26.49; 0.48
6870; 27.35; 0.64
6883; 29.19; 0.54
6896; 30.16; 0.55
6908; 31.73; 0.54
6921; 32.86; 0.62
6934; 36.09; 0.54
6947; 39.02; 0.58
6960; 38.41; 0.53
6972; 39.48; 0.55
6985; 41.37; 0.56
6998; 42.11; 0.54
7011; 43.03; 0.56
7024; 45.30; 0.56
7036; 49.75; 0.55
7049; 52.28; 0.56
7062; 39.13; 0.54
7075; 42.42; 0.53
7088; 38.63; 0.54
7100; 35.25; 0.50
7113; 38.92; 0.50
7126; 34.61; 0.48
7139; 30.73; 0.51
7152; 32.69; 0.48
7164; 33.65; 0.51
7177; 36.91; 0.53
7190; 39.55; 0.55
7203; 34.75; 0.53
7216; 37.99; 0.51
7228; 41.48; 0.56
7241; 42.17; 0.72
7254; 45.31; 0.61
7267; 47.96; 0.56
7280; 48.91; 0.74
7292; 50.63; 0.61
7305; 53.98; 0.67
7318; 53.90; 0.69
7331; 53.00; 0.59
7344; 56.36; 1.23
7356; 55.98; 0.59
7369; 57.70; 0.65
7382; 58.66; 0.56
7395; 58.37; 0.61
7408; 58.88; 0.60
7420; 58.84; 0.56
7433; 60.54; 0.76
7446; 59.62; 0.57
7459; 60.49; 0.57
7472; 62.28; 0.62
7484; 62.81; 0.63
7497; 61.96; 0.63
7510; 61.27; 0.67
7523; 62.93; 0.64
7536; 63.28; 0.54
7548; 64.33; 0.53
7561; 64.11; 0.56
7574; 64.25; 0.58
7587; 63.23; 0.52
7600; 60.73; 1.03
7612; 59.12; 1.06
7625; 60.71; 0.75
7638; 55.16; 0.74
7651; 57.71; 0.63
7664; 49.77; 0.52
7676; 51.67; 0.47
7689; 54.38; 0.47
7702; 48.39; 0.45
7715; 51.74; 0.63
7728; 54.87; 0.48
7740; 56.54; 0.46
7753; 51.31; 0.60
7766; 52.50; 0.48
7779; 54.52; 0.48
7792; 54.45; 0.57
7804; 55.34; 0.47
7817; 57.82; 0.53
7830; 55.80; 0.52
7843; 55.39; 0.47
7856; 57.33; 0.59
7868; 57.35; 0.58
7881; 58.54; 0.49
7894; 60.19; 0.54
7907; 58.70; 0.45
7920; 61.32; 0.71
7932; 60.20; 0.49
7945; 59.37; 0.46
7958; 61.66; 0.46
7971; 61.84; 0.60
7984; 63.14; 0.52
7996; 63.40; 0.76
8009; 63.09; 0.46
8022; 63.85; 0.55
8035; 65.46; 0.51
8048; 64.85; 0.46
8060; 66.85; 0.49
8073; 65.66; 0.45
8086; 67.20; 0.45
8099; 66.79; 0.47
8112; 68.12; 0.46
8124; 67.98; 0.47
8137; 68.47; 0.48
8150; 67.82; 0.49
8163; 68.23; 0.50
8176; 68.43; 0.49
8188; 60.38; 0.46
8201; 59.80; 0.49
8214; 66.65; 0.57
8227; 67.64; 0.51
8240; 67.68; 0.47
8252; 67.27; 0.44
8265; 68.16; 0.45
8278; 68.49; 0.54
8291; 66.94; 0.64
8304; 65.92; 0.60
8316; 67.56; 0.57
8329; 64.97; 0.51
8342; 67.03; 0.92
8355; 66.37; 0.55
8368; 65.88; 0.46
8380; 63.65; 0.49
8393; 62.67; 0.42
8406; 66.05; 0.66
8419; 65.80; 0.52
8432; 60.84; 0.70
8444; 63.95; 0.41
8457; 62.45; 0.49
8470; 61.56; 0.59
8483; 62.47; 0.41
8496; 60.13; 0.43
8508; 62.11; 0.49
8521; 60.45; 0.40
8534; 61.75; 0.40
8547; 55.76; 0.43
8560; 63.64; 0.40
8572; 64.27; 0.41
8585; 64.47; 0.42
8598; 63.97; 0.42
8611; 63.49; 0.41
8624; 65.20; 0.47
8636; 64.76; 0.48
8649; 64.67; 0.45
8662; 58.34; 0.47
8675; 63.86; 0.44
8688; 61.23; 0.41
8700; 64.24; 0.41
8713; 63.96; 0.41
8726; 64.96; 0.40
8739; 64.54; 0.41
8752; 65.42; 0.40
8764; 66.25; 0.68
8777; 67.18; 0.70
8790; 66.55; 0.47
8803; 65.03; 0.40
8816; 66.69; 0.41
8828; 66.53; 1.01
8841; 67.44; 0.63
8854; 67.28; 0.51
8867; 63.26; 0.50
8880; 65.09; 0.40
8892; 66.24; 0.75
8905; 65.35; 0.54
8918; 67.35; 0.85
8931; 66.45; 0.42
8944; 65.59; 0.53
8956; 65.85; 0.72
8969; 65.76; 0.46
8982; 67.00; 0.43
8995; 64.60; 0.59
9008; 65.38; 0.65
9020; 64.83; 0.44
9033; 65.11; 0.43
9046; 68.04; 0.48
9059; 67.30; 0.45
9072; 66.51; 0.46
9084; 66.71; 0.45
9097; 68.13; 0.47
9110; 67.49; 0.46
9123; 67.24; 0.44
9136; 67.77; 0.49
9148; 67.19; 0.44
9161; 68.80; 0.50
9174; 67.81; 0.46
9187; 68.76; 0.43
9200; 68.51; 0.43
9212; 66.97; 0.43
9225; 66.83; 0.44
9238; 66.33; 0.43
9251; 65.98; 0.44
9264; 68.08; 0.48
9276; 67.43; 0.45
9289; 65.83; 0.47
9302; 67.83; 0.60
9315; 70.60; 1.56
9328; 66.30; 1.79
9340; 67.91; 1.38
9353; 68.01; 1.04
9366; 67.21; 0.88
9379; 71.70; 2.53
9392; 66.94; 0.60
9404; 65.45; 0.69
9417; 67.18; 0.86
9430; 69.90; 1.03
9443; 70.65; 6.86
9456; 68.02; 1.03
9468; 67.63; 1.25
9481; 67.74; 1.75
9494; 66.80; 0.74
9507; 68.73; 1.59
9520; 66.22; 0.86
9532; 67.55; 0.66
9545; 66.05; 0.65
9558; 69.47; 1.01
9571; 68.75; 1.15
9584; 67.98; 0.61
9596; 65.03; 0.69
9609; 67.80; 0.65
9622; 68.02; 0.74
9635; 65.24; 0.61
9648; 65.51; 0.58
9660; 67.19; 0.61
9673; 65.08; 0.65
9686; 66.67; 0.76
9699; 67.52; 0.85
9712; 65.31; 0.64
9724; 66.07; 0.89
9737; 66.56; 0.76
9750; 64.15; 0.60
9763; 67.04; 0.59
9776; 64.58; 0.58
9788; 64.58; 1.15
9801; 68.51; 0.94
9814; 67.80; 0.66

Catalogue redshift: 0.00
